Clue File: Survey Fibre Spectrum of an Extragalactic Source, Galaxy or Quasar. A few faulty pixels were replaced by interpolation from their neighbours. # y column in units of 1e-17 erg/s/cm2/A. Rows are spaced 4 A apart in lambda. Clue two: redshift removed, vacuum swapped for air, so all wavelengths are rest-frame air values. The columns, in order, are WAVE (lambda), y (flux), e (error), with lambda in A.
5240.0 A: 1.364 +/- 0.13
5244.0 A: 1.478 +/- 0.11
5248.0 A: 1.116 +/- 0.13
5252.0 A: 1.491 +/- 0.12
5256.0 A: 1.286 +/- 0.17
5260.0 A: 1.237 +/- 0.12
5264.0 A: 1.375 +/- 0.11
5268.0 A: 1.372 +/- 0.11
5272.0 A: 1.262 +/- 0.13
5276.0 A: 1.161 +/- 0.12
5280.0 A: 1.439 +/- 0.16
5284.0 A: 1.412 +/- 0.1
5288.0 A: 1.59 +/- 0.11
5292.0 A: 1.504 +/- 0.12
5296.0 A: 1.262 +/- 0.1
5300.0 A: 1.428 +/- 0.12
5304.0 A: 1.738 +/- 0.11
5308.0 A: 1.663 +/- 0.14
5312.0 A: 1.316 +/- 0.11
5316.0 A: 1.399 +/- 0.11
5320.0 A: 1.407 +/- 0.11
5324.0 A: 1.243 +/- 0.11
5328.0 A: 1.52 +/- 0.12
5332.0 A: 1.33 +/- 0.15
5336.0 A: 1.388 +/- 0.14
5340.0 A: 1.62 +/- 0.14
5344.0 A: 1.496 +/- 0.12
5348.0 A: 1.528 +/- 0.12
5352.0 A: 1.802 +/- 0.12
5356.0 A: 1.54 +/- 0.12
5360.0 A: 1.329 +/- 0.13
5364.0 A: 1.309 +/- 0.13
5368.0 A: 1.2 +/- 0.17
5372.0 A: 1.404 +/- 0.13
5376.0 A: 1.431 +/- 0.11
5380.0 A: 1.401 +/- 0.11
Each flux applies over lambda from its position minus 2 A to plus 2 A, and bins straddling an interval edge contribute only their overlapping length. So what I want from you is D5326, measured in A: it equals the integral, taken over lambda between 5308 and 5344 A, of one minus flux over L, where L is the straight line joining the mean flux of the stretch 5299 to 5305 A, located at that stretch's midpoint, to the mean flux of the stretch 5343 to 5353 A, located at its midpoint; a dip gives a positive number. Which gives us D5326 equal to 3.8 A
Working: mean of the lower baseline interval 1.58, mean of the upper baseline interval 1.6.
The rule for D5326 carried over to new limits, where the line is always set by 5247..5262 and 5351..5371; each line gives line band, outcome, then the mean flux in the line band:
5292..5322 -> -2.4 A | 1.46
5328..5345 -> -0.9 A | 1.46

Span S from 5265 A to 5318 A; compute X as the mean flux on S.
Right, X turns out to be 1.43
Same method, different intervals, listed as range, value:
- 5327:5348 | 1.47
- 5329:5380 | 1.45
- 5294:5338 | 1.43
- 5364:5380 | 1.35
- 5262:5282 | 1.32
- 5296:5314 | 1.51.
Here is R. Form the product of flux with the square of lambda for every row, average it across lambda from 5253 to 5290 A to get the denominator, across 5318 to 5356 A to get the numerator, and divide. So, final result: 1.13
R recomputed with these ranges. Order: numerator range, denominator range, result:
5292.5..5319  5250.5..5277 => 1.13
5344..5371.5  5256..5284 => 1.14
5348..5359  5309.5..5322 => 1.18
